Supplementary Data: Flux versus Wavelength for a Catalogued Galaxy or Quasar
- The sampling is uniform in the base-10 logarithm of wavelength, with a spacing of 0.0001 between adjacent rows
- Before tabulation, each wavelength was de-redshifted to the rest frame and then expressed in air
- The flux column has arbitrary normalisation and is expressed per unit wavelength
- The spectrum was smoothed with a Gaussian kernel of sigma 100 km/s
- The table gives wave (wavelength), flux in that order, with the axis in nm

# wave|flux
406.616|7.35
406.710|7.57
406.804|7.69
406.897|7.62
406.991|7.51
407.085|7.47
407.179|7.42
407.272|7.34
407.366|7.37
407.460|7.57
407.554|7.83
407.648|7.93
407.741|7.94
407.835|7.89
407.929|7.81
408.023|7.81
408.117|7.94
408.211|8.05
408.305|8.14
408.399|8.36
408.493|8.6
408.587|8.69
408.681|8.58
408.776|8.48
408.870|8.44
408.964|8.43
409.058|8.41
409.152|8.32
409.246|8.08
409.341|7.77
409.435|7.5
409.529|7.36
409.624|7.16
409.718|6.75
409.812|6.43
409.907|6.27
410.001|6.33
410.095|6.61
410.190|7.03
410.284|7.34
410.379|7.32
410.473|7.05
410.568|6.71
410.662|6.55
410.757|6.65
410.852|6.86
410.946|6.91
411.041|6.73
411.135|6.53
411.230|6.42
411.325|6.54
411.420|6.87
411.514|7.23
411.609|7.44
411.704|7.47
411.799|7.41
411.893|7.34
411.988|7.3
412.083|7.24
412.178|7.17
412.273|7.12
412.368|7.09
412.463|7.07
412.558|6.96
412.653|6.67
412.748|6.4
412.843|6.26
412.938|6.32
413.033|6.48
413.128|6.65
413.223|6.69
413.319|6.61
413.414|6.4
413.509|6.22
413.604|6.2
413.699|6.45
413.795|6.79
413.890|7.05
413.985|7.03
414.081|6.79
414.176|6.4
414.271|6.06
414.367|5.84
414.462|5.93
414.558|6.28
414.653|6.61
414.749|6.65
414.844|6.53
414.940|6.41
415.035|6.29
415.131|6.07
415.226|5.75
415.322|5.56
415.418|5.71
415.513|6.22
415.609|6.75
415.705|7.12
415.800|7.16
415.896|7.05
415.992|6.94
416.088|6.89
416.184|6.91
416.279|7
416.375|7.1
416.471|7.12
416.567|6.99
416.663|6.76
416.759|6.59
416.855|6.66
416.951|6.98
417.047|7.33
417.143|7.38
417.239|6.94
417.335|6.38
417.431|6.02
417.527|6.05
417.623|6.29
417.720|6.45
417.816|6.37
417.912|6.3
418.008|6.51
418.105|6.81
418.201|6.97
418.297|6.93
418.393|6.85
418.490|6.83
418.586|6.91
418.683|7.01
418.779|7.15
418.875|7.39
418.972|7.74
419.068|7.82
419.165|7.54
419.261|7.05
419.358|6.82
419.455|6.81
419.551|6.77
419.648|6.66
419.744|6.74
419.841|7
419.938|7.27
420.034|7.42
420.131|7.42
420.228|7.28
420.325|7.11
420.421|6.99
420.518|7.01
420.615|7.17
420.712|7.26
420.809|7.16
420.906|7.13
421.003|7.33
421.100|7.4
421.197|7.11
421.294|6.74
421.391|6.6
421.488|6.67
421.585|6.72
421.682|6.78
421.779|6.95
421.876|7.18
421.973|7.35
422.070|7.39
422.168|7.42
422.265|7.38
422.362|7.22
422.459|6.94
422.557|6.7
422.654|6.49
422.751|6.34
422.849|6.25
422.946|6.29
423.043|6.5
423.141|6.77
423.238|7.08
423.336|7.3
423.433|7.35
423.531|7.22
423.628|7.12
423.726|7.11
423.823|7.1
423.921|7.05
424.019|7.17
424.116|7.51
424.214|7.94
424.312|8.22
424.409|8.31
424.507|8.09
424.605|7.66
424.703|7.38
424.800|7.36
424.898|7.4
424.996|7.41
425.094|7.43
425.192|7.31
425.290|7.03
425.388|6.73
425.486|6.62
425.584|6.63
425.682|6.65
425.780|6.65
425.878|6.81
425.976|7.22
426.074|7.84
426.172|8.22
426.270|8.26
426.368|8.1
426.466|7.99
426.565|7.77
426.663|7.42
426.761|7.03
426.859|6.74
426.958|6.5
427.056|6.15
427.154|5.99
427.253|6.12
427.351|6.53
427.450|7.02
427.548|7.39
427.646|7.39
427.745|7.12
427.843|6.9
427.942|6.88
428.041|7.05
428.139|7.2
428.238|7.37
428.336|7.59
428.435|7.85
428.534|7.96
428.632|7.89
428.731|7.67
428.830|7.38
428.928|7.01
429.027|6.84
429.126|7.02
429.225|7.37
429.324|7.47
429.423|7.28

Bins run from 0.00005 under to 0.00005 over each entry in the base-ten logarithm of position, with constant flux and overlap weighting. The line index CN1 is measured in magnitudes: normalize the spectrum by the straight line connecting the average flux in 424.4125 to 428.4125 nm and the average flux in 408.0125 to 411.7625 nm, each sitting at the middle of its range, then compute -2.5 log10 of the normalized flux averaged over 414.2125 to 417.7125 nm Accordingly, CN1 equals 0.12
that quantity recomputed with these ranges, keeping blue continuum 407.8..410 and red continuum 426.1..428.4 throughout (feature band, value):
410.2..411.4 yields 0.14 mag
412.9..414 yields 0.17 mag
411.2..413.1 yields 0.12 mag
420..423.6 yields 0.05 mag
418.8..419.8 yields 0.05 mag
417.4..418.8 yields 0.14 mag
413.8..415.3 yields 0.20 mag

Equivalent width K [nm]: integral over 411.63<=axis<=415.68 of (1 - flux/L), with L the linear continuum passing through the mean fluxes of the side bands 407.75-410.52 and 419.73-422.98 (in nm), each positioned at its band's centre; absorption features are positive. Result 0.47 nm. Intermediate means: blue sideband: 7.69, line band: 6.58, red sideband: 7.01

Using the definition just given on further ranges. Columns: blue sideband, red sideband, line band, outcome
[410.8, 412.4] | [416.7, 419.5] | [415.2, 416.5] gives 0.05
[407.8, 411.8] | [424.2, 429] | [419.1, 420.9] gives 0.06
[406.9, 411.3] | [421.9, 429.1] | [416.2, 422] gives 0.28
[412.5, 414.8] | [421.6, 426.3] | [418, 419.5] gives -0.06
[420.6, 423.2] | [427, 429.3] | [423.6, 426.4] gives -0.14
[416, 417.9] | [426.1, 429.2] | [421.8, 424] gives 0.01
